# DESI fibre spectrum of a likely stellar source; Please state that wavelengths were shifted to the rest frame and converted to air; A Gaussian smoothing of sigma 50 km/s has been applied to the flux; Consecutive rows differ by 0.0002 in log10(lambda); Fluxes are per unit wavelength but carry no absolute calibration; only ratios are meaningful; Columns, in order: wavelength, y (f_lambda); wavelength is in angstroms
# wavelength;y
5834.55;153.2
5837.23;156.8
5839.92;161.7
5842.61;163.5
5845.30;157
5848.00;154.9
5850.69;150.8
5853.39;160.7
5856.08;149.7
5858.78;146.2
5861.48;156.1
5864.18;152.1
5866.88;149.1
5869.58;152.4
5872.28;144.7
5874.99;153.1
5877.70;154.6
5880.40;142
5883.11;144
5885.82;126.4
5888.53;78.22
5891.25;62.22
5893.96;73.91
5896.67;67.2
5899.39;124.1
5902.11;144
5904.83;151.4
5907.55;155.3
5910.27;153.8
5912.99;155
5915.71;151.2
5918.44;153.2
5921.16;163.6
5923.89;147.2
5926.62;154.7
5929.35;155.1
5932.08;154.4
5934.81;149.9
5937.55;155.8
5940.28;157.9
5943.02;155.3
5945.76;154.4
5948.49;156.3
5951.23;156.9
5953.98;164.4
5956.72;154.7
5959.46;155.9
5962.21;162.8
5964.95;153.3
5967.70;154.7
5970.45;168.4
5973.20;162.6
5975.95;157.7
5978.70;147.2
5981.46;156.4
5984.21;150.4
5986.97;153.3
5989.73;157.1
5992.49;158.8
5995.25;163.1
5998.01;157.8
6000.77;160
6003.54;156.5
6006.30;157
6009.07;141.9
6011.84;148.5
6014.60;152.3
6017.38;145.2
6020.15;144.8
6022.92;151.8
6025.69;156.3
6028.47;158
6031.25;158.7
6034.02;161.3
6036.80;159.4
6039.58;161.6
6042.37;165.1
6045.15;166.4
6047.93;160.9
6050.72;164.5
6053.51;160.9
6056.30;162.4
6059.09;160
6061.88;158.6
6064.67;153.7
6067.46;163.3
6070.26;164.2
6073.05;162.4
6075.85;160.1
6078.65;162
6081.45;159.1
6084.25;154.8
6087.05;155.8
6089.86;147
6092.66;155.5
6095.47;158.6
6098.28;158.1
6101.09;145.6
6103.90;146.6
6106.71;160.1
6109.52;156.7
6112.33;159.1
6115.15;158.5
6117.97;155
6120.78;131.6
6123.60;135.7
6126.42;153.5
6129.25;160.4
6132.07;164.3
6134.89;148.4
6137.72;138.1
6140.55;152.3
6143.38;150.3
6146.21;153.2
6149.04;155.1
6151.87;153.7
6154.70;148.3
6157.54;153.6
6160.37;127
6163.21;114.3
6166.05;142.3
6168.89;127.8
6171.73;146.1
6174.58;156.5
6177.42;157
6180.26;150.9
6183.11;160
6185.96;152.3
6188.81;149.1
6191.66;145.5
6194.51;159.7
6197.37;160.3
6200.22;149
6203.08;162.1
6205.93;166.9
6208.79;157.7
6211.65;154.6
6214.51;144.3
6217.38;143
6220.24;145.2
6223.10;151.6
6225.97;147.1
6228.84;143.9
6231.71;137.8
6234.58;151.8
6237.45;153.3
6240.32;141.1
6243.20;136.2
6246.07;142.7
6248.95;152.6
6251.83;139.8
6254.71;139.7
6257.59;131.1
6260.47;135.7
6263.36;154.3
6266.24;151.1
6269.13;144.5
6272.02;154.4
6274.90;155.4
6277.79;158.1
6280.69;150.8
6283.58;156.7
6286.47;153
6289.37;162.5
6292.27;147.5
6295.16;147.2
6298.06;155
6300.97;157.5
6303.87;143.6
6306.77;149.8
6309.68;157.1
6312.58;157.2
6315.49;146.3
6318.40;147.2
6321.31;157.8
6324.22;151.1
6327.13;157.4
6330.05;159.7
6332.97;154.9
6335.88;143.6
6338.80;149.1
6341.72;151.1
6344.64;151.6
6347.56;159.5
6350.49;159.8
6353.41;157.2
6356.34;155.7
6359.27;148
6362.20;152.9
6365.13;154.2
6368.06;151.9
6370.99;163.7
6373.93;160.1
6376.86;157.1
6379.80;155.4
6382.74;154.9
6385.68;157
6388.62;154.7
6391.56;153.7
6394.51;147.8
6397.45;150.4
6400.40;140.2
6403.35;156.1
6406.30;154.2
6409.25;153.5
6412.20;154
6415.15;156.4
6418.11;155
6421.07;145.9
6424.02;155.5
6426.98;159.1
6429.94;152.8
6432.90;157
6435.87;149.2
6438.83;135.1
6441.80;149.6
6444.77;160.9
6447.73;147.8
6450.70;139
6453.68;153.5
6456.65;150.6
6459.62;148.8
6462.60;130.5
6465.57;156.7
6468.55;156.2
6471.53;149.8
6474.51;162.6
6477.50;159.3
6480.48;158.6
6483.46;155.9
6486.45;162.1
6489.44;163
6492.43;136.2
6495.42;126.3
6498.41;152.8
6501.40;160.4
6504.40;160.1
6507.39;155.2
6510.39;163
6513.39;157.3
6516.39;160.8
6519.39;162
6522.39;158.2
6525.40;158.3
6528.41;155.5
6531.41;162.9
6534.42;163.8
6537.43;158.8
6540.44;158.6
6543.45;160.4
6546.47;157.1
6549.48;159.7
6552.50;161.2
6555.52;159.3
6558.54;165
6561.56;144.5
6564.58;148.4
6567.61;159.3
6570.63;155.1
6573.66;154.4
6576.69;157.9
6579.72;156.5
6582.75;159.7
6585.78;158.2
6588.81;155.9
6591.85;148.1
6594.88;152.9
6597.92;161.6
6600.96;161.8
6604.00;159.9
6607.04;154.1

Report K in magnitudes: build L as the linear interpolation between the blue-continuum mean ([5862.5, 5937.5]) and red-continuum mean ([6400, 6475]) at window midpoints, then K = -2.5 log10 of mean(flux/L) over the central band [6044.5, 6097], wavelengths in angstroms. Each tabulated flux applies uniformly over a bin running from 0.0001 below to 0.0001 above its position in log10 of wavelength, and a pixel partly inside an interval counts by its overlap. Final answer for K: -0.124 mag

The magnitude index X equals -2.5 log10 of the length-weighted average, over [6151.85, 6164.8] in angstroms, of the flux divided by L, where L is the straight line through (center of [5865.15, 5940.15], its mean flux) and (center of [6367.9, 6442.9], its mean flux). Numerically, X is 0.06 mag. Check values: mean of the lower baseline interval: 138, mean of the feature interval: 138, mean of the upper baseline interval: 153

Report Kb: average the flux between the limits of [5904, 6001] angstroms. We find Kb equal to 156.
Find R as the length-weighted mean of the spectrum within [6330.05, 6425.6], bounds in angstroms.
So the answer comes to 154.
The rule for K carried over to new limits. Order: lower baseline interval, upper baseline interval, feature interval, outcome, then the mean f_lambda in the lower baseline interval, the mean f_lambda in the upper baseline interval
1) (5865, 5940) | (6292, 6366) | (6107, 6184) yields -0.02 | 138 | 153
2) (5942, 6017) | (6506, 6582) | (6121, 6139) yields 0.05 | 156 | 158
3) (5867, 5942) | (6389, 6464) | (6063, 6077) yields -0.13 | 138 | 150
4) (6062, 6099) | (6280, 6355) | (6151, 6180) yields 0.10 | 158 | 153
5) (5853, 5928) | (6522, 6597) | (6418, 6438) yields 0.00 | 138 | 157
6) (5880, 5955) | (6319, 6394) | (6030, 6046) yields -0.13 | 139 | 155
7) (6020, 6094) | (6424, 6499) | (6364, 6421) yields -0.01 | 159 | 151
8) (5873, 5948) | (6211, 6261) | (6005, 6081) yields -0.12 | 139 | 144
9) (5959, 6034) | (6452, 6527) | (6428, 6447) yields 0.03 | 155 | 154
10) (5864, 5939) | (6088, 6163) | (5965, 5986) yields -0.10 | 138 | 150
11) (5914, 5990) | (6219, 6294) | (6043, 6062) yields -0.06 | 156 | 148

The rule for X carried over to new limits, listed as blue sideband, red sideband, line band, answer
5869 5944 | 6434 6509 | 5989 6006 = -0.13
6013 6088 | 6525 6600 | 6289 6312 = 0.04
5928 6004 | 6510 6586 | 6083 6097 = 0.02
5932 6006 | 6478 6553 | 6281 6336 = 0.03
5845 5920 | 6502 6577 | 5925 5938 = -0.11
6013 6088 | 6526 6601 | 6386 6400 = 0.05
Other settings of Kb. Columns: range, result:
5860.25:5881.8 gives 150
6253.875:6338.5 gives 151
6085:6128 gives 152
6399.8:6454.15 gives 151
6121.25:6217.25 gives 150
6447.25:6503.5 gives 151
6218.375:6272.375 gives 145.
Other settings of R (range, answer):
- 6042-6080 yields 162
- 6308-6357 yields 154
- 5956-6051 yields 157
